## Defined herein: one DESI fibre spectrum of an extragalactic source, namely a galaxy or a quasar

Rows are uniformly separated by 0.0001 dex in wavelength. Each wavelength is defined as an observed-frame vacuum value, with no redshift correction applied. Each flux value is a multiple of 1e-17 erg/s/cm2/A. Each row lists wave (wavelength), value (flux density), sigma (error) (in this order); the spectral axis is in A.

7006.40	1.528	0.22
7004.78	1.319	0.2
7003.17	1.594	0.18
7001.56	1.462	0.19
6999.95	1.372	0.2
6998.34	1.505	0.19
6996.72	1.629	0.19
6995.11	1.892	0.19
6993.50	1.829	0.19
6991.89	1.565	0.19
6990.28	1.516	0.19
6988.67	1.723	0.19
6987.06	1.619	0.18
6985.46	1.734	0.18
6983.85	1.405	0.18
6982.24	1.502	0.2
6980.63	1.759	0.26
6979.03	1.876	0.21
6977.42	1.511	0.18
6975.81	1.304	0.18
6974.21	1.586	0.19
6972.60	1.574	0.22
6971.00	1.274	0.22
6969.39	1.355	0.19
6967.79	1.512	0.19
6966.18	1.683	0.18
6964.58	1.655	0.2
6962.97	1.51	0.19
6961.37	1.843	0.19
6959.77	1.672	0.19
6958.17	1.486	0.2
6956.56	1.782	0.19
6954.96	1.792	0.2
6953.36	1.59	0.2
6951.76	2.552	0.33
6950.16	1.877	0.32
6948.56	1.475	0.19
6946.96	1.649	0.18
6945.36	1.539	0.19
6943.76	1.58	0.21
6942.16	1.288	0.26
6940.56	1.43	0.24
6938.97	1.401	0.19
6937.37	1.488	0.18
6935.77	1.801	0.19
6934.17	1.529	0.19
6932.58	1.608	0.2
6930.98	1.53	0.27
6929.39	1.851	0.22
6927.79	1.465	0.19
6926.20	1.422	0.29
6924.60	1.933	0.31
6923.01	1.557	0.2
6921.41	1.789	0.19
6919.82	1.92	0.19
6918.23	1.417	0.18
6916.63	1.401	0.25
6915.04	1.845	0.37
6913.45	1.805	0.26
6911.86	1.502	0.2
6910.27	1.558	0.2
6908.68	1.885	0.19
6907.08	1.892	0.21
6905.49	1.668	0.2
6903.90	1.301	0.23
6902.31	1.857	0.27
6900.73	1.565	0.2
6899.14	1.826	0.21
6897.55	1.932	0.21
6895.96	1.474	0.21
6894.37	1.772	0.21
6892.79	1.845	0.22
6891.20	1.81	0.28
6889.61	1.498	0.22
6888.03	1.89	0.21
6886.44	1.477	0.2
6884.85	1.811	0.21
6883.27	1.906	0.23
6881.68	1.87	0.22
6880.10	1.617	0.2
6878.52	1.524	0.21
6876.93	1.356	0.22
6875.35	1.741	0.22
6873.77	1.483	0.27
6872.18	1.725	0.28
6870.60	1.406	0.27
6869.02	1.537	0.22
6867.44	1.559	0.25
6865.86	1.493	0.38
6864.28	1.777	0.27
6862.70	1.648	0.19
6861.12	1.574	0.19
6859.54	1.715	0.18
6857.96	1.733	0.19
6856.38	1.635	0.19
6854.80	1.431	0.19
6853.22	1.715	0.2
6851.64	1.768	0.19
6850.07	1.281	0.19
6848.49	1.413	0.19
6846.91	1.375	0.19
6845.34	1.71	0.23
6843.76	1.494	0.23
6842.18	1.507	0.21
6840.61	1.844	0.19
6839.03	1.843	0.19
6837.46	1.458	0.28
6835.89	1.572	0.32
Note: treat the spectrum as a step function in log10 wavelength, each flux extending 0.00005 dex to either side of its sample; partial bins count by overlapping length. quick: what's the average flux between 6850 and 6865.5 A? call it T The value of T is 1.64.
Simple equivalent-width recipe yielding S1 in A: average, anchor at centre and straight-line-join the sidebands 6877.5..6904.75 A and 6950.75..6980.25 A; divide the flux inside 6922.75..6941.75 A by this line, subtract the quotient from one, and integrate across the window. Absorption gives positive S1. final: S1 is 1.0 A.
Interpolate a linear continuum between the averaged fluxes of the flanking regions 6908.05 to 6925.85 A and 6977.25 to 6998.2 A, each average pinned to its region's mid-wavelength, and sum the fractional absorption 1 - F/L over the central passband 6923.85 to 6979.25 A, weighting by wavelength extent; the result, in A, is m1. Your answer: 2.1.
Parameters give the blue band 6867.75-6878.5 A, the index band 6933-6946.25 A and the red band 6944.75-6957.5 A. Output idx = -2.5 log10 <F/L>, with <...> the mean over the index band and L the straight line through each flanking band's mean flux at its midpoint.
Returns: 0.16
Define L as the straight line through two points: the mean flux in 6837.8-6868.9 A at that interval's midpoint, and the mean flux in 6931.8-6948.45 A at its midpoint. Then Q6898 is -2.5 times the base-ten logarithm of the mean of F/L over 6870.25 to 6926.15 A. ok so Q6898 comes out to -0.08 mag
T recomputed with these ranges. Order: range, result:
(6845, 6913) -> 1.64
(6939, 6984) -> 1.61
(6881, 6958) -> 1.68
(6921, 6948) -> 1.58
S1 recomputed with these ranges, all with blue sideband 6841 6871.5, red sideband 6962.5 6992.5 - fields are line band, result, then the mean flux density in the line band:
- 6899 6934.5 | -2.0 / 1.66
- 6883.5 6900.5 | -1.8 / 1.73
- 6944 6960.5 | -1.8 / 1.74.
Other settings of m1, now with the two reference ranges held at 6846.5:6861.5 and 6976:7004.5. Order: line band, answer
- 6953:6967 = -0.65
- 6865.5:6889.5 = -0.77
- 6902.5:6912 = -0.45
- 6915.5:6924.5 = -0.36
